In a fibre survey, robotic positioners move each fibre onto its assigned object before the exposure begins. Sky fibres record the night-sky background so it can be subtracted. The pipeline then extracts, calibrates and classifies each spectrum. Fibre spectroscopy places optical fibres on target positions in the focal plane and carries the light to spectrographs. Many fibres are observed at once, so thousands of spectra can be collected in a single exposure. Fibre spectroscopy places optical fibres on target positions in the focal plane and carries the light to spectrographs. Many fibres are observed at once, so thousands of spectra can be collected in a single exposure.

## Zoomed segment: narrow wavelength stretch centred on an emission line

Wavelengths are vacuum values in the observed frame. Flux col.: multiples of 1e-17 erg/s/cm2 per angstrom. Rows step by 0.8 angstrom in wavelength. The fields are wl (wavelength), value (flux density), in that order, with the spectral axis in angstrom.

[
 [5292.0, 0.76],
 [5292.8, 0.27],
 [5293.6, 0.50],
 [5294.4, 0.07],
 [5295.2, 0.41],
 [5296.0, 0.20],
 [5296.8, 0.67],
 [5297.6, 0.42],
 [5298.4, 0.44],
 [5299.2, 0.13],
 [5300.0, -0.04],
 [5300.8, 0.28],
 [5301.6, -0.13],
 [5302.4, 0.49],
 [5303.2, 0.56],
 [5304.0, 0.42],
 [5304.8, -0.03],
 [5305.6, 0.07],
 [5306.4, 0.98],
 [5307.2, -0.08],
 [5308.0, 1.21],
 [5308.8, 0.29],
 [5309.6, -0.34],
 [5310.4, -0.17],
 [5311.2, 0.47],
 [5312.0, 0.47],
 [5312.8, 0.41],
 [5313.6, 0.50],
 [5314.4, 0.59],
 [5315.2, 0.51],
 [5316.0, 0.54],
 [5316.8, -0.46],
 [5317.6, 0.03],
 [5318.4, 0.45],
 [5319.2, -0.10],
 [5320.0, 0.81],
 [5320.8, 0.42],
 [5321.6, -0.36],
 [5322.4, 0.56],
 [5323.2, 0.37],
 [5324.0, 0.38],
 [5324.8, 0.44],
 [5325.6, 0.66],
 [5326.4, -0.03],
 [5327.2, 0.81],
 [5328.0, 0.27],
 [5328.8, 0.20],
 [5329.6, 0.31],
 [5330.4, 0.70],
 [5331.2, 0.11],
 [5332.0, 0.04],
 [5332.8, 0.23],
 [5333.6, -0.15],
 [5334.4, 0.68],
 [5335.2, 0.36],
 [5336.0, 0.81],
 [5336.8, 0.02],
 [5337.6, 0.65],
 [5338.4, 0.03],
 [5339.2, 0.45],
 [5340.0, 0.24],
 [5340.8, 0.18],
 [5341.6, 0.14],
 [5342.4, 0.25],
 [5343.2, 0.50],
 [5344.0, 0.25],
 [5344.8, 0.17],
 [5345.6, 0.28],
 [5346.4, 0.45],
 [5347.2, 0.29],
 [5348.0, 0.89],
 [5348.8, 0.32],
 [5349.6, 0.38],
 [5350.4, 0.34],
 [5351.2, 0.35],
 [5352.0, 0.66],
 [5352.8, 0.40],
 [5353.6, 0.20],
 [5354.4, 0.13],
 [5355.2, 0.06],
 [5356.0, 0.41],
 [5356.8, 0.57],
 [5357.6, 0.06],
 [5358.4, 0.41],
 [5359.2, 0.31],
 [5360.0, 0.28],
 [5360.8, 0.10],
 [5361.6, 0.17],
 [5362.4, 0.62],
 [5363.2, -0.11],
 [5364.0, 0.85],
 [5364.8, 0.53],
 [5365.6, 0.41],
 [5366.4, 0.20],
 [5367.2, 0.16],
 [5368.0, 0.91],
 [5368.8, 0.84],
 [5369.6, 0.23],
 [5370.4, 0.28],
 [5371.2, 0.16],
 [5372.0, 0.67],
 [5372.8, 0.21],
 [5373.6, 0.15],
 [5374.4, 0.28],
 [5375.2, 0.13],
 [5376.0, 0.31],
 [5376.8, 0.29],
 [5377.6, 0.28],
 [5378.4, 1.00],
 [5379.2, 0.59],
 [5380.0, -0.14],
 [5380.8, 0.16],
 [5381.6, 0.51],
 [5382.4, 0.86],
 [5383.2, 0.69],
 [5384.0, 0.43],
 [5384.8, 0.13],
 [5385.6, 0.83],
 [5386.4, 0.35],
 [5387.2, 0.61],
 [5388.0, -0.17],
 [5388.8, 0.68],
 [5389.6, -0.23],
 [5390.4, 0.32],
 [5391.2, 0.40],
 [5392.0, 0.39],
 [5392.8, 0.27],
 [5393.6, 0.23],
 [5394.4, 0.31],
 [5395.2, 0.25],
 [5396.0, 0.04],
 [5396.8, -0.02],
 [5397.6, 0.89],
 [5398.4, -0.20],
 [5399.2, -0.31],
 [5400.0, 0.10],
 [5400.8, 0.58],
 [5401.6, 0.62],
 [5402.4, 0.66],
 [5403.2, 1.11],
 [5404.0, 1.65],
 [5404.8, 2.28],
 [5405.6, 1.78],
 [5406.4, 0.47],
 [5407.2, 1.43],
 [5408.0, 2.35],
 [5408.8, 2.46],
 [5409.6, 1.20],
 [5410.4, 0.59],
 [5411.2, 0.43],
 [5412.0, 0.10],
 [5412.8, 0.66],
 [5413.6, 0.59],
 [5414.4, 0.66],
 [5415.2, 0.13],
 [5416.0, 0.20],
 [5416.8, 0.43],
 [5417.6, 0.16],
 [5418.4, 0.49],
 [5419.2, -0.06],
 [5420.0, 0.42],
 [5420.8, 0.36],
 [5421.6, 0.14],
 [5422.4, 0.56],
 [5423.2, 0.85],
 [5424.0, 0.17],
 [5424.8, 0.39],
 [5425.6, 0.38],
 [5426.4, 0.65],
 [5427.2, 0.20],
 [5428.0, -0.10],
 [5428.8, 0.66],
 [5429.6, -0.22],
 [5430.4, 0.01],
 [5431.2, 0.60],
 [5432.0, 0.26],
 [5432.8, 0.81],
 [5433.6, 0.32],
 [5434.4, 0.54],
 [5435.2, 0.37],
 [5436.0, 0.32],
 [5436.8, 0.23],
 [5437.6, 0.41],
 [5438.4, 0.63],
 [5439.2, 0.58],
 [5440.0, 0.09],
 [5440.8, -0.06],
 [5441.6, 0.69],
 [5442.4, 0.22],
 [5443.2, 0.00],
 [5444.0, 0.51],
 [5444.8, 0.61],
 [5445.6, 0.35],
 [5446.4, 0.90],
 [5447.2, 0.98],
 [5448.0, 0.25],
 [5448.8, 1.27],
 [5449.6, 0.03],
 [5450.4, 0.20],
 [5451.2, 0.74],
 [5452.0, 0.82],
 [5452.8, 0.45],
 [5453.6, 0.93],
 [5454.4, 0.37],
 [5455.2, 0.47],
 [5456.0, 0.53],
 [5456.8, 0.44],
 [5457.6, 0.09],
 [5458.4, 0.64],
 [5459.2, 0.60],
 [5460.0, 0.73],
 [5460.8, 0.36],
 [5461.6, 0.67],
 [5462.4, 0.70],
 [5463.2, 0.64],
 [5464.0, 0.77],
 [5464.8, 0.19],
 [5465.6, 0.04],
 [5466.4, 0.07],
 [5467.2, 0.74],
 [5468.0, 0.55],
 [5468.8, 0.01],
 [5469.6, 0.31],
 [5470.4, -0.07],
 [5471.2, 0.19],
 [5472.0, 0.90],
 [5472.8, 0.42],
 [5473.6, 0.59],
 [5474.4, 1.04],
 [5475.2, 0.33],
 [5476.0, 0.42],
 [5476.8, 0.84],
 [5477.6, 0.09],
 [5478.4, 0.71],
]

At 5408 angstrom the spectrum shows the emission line [O II]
